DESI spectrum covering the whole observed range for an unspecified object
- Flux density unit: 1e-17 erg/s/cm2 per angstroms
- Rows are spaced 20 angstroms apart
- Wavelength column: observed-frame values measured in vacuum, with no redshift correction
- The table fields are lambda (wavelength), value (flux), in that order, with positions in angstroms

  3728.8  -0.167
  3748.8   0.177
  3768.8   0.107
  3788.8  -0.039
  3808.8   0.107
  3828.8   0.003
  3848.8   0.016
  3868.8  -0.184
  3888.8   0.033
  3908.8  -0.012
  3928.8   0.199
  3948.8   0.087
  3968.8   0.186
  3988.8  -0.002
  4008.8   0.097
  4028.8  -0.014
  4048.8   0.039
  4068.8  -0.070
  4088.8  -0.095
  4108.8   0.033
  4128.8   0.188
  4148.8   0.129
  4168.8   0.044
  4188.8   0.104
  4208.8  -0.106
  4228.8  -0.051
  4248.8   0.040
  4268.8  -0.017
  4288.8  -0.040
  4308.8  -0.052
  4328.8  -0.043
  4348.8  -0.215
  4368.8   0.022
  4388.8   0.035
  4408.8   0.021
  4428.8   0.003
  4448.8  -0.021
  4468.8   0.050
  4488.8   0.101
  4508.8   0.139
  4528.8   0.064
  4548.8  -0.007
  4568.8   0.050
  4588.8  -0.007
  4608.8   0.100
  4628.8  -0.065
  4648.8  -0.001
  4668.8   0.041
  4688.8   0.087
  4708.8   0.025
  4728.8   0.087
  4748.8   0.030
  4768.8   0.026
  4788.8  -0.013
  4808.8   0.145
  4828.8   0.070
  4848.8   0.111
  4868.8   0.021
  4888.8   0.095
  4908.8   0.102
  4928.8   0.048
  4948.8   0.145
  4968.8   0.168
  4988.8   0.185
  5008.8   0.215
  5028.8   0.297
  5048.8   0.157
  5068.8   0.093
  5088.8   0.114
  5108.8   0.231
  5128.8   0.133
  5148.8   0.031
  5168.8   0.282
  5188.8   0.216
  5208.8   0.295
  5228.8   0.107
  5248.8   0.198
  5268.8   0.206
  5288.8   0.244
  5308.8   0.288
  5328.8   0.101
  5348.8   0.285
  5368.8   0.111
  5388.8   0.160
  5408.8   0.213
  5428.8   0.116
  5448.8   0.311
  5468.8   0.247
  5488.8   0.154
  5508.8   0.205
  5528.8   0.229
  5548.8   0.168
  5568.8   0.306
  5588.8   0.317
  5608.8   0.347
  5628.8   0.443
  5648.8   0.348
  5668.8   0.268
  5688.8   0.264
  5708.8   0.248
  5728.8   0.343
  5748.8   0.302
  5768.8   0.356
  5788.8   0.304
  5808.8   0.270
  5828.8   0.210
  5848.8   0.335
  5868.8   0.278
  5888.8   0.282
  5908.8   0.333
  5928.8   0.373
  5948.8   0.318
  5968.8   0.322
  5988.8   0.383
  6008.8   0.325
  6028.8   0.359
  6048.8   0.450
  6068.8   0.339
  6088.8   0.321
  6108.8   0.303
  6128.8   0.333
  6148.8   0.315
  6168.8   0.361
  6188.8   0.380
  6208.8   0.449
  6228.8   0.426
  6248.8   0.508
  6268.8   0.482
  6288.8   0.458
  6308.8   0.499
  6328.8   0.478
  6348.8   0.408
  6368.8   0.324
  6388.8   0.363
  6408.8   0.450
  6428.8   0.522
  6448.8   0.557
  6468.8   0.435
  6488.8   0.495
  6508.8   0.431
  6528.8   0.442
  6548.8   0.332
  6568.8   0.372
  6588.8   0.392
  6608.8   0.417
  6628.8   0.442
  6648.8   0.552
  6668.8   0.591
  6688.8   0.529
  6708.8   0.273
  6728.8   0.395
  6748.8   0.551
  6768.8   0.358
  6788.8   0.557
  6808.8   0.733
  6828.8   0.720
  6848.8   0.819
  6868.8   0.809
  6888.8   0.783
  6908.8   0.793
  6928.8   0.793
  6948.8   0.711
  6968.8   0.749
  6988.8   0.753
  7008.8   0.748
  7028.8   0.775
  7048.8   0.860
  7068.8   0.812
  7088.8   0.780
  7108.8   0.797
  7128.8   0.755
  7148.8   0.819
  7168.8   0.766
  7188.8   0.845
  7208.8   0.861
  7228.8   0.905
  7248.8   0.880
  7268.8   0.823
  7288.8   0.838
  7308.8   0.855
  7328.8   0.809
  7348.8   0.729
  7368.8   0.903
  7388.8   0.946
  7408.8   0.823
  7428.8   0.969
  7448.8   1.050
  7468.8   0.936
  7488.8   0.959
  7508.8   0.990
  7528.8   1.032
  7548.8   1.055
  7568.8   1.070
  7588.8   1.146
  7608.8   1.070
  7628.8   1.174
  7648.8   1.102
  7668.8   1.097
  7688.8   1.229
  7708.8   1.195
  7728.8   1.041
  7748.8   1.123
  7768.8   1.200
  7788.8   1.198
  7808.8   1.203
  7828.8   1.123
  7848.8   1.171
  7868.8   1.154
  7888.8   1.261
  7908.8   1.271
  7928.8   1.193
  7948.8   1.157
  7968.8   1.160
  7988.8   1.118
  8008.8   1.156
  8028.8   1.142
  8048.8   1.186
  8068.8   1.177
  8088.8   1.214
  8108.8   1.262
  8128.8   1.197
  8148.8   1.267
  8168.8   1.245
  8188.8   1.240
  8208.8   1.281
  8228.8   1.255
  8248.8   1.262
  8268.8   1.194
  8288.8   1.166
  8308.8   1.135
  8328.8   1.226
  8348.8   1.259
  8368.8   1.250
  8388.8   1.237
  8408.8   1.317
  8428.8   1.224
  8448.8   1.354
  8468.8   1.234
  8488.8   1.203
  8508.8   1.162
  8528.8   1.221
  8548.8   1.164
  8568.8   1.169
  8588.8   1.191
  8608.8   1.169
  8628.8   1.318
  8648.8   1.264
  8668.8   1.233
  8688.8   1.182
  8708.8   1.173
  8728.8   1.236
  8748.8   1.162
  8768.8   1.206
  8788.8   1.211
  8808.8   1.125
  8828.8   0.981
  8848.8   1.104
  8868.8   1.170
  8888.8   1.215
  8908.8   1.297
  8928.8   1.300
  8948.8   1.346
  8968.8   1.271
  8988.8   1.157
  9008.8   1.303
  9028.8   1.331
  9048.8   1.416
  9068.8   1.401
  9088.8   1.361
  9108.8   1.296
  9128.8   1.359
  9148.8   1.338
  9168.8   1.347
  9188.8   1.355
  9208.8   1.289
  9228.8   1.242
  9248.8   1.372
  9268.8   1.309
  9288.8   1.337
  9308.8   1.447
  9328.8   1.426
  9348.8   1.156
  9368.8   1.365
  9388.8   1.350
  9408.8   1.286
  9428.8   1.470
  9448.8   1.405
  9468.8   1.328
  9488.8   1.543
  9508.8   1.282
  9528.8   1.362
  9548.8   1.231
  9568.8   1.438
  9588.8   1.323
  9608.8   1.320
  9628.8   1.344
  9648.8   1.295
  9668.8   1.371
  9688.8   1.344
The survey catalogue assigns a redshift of 0.71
